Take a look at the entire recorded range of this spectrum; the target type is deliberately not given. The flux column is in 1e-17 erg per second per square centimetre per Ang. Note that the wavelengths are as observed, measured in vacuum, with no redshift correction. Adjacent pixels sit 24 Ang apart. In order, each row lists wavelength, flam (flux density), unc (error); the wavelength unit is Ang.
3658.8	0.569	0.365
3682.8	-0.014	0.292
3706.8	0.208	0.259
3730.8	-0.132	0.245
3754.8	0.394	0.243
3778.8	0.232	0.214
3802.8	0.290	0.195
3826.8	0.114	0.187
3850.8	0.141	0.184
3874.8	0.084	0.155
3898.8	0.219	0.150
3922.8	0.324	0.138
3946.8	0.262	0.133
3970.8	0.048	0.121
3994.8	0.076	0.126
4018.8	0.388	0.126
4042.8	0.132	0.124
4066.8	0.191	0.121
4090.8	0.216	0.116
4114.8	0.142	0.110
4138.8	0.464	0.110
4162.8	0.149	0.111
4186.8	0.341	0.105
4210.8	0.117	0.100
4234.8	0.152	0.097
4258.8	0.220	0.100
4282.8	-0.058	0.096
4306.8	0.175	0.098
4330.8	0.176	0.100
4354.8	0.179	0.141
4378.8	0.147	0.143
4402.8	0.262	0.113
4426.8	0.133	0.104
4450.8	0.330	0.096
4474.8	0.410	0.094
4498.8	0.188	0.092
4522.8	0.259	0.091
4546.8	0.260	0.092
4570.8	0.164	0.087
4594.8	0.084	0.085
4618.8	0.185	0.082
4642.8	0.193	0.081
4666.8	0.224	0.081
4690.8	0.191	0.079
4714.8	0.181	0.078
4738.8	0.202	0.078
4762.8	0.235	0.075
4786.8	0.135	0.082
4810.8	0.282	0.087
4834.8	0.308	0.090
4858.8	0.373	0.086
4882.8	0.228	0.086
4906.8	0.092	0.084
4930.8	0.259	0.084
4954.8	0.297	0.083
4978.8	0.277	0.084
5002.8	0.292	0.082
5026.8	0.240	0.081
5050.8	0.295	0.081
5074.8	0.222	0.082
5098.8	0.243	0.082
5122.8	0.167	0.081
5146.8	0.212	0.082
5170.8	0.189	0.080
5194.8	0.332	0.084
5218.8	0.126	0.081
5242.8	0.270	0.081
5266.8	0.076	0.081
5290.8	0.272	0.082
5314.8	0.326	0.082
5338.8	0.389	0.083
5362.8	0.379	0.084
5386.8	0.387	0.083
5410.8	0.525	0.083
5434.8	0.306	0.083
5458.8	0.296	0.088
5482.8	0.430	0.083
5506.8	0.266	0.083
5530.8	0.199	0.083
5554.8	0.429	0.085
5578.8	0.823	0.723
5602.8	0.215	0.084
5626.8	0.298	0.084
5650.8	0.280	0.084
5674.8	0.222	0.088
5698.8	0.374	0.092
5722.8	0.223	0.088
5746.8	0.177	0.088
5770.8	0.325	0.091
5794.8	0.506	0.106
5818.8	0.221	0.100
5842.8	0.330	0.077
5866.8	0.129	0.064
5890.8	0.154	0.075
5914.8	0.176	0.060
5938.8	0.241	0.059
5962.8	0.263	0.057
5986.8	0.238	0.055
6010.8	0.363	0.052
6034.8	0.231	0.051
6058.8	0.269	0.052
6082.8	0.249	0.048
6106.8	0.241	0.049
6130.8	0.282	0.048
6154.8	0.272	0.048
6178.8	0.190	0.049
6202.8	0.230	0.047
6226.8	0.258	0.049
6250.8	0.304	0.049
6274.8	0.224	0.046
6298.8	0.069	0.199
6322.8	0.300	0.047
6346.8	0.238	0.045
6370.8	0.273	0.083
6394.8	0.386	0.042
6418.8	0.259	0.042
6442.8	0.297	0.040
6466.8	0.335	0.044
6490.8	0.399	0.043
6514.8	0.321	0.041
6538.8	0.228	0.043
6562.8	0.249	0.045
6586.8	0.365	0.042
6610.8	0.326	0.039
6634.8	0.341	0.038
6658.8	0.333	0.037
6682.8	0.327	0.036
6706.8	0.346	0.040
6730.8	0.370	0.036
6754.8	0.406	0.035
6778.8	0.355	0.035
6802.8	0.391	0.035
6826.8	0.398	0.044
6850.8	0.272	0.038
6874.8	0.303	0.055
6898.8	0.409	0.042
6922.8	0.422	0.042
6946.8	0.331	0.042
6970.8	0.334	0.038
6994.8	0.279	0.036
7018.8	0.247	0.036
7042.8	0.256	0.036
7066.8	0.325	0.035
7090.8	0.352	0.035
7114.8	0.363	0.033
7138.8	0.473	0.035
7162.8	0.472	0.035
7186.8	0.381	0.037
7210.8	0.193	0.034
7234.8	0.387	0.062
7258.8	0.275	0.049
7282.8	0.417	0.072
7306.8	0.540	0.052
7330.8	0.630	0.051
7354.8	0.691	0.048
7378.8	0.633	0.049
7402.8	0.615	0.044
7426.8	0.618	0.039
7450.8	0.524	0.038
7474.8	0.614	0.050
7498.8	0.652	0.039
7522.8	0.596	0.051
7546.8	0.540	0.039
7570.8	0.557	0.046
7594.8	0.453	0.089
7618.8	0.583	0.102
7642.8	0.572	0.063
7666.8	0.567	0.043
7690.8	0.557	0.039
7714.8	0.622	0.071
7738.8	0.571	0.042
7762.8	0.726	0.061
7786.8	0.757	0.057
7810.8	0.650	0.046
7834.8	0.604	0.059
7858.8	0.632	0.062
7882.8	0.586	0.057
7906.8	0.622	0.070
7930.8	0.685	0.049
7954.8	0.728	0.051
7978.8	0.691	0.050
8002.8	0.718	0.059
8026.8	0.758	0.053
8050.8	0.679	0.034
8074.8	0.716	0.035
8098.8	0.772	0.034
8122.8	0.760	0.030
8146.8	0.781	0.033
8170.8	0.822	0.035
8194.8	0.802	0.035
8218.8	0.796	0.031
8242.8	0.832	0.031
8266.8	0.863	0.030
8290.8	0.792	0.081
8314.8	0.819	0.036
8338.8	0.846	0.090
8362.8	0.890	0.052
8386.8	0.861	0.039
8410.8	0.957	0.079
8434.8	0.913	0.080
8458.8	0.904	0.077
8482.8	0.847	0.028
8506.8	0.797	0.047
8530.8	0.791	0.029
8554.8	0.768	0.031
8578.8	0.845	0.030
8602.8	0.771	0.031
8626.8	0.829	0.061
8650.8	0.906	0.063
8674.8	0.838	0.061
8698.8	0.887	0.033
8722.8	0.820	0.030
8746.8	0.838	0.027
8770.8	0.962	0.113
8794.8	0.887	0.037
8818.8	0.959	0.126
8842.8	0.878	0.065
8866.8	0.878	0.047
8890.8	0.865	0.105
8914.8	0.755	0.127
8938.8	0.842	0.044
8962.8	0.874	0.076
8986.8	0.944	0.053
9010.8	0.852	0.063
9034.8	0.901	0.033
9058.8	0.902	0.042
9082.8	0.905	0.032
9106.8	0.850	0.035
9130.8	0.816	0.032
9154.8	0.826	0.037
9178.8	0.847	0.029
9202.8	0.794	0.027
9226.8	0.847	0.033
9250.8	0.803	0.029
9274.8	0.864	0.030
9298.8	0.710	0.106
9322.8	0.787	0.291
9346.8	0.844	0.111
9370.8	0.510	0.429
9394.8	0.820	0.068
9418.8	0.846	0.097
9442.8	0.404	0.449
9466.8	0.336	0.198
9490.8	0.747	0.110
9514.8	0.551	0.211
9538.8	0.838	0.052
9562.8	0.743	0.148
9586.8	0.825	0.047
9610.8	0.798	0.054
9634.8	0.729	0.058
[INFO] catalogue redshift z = 0.831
